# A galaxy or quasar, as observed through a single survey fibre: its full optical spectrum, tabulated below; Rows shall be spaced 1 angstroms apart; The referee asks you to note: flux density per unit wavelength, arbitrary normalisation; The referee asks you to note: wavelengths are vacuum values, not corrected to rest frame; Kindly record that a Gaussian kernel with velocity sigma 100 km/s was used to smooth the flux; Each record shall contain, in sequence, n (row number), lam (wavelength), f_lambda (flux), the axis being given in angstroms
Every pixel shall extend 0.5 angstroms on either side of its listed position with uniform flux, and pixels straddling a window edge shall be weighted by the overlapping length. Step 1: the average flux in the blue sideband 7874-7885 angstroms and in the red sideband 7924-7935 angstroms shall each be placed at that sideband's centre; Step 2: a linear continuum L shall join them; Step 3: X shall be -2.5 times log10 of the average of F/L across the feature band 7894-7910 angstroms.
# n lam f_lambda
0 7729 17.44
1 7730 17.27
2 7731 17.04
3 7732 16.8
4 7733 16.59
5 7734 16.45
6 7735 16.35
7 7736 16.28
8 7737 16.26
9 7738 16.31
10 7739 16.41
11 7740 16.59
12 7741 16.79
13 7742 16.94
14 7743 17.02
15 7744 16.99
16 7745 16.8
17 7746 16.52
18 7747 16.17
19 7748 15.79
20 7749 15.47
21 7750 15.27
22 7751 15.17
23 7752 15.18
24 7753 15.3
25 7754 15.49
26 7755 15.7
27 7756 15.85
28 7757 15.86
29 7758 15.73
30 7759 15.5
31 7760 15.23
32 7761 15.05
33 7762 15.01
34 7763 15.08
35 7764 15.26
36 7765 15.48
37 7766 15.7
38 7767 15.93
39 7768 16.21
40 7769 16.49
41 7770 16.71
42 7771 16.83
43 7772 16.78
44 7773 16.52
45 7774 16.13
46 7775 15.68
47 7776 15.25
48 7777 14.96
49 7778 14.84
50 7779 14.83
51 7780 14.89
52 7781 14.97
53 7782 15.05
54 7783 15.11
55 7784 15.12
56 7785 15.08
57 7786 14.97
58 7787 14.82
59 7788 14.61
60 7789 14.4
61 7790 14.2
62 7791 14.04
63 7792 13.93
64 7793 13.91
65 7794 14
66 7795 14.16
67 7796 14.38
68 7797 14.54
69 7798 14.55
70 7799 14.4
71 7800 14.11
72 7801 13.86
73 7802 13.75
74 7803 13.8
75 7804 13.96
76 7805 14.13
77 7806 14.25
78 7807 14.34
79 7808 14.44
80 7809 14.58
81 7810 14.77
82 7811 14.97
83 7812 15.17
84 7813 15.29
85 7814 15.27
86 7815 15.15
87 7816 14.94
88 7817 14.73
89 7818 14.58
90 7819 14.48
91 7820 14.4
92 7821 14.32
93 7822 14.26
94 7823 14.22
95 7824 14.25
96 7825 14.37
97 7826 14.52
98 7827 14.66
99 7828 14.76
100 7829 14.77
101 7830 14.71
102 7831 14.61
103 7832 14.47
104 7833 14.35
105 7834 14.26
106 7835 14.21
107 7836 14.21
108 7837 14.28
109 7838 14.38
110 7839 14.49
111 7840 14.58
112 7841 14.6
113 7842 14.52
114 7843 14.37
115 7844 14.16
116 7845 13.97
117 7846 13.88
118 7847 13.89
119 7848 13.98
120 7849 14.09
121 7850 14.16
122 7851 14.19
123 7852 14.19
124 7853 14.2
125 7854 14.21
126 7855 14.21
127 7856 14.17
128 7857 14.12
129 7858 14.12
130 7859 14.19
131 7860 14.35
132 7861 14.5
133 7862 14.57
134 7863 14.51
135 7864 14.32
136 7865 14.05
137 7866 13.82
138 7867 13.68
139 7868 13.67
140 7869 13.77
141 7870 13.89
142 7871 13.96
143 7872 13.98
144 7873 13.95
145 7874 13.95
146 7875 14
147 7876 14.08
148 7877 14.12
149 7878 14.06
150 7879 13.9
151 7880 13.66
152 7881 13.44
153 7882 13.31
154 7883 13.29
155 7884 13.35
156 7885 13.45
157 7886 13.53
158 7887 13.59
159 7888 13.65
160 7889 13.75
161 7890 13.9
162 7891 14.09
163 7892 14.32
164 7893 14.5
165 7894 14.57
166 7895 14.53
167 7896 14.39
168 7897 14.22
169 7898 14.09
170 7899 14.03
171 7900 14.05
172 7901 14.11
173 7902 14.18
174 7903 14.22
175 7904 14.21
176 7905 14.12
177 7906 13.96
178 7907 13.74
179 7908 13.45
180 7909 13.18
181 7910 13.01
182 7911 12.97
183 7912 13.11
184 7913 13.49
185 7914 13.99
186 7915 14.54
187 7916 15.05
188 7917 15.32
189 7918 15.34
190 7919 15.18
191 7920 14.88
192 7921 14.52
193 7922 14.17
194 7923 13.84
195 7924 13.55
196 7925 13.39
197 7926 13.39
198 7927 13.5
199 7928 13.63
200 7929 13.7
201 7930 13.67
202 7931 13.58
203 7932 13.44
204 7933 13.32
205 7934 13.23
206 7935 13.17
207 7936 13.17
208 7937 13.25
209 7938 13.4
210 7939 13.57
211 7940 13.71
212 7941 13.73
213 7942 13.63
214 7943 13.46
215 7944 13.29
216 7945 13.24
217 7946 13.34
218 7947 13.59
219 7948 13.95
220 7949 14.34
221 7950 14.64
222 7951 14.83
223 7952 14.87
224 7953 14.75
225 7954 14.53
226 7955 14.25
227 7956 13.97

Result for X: -0.03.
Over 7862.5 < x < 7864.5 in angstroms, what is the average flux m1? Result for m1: 14.4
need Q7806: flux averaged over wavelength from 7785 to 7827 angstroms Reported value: 14.4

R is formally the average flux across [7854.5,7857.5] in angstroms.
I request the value 14.2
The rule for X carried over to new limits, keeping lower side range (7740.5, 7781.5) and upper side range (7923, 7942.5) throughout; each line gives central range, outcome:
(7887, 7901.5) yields -0.011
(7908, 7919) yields -0.023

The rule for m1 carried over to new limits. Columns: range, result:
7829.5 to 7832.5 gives 14.6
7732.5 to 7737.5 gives 16.4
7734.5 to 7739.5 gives 16.3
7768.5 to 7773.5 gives 16.7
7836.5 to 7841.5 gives 14.5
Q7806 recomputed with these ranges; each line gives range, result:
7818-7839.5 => 14.4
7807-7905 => 14.2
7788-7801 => 14.2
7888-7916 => 14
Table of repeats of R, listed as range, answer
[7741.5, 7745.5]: 16.9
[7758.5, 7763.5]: 15.2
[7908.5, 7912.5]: 13.1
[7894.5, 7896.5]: 14.5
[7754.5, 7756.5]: 15.8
